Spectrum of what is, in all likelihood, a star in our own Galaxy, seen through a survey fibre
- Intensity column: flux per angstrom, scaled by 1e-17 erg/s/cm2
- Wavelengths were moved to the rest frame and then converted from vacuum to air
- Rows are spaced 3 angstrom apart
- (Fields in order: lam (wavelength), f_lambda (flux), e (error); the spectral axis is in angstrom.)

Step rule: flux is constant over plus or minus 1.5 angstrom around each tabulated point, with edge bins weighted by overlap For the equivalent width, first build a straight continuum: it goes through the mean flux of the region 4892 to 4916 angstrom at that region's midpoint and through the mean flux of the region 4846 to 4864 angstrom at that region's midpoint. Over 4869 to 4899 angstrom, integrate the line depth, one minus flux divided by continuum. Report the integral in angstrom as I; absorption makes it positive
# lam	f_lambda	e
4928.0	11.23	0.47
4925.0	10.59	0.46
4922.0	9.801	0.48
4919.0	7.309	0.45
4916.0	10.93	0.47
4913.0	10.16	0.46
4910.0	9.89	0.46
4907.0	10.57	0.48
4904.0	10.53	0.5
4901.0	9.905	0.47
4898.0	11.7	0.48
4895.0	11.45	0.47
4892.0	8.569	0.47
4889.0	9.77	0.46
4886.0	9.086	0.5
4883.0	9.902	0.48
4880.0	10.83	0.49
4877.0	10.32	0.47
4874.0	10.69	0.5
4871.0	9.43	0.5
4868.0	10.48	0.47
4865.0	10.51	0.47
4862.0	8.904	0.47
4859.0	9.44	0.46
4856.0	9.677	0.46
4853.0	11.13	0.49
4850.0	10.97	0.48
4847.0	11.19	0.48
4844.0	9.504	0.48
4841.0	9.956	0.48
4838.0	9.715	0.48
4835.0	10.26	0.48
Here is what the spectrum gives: 0.6 angstrom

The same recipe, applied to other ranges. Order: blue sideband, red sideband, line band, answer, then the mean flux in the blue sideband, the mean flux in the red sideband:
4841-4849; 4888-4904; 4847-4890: 0.80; 10.3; 10.3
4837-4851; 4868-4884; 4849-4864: 0.37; 10.3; 10.3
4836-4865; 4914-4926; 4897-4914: -1.22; 10.1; 9.64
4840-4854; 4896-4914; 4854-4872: 1.28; 10.6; 10.5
